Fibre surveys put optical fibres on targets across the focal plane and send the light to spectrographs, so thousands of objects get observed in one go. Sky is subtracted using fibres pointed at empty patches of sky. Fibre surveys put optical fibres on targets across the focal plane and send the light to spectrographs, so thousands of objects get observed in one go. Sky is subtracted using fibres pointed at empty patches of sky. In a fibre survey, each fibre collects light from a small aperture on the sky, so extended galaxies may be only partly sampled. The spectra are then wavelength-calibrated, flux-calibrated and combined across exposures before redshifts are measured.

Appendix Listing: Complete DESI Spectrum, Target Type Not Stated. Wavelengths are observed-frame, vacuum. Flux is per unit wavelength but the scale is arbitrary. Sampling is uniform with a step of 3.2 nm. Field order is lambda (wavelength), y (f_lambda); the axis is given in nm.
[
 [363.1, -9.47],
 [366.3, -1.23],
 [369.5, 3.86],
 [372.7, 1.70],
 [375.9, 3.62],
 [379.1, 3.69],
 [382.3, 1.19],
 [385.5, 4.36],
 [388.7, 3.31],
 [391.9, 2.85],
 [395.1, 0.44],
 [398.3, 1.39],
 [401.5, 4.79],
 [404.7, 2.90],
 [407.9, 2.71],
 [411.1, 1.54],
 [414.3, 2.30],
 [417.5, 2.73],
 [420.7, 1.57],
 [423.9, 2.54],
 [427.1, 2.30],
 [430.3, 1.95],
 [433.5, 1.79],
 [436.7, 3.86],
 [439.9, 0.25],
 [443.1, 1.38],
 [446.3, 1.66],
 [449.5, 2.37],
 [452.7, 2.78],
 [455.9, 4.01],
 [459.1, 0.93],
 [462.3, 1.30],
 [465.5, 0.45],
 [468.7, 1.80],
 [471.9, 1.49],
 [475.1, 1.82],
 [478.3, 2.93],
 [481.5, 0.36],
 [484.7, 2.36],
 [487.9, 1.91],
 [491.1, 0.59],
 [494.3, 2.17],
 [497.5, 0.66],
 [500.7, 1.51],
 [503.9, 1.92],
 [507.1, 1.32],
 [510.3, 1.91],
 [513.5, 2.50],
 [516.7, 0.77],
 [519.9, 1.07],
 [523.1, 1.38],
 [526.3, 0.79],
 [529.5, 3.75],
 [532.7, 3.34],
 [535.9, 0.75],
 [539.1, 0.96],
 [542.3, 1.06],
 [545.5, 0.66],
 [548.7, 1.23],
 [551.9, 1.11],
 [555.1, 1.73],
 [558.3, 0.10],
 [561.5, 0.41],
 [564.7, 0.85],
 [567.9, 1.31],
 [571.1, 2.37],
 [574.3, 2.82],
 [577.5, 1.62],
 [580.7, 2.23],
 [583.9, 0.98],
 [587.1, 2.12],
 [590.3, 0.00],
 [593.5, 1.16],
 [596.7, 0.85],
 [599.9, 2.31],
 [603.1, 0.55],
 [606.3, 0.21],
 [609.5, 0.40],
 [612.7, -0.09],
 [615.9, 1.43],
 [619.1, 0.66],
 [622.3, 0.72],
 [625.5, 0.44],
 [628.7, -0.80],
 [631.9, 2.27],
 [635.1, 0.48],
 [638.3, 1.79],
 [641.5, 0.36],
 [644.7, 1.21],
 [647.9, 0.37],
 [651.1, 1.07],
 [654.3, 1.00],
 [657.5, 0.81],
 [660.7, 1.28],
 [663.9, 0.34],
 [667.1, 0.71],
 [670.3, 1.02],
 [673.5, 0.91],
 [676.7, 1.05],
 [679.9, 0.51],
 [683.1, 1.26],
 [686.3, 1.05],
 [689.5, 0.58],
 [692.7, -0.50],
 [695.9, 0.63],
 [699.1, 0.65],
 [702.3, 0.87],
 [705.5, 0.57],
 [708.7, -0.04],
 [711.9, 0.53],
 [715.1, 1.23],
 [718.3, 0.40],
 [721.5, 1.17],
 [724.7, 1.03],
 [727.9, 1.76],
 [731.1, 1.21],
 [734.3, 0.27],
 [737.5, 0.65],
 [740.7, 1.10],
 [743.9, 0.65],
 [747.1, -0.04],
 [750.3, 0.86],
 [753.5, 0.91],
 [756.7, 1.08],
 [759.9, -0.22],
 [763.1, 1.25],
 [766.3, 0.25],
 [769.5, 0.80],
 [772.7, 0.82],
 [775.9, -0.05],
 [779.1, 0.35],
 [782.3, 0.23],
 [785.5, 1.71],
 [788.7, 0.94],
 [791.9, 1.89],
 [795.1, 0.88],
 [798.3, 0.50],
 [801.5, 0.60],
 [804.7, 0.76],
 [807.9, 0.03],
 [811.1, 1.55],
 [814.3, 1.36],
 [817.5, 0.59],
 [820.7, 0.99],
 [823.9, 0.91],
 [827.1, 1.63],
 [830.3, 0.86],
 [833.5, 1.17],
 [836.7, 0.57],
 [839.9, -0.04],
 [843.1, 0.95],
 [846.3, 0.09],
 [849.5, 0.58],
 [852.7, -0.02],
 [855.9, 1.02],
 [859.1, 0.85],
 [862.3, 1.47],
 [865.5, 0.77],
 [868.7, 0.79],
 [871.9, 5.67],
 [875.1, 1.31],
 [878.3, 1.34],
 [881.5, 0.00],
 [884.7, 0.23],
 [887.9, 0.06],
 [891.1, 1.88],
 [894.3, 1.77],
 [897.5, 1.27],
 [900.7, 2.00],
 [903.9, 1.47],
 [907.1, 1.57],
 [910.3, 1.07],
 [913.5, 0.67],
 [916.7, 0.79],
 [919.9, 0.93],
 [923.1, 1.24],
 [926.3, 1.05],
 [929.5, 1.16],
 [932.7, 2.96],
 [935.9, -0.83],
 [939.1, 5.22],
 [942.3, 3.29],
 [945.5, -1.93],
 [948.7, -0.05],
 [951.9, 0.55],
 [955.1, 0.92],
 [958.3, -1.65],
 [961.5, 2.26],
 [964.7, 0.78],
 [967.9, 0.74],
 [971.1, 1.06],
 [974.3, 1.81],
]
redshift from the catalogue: 1.34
